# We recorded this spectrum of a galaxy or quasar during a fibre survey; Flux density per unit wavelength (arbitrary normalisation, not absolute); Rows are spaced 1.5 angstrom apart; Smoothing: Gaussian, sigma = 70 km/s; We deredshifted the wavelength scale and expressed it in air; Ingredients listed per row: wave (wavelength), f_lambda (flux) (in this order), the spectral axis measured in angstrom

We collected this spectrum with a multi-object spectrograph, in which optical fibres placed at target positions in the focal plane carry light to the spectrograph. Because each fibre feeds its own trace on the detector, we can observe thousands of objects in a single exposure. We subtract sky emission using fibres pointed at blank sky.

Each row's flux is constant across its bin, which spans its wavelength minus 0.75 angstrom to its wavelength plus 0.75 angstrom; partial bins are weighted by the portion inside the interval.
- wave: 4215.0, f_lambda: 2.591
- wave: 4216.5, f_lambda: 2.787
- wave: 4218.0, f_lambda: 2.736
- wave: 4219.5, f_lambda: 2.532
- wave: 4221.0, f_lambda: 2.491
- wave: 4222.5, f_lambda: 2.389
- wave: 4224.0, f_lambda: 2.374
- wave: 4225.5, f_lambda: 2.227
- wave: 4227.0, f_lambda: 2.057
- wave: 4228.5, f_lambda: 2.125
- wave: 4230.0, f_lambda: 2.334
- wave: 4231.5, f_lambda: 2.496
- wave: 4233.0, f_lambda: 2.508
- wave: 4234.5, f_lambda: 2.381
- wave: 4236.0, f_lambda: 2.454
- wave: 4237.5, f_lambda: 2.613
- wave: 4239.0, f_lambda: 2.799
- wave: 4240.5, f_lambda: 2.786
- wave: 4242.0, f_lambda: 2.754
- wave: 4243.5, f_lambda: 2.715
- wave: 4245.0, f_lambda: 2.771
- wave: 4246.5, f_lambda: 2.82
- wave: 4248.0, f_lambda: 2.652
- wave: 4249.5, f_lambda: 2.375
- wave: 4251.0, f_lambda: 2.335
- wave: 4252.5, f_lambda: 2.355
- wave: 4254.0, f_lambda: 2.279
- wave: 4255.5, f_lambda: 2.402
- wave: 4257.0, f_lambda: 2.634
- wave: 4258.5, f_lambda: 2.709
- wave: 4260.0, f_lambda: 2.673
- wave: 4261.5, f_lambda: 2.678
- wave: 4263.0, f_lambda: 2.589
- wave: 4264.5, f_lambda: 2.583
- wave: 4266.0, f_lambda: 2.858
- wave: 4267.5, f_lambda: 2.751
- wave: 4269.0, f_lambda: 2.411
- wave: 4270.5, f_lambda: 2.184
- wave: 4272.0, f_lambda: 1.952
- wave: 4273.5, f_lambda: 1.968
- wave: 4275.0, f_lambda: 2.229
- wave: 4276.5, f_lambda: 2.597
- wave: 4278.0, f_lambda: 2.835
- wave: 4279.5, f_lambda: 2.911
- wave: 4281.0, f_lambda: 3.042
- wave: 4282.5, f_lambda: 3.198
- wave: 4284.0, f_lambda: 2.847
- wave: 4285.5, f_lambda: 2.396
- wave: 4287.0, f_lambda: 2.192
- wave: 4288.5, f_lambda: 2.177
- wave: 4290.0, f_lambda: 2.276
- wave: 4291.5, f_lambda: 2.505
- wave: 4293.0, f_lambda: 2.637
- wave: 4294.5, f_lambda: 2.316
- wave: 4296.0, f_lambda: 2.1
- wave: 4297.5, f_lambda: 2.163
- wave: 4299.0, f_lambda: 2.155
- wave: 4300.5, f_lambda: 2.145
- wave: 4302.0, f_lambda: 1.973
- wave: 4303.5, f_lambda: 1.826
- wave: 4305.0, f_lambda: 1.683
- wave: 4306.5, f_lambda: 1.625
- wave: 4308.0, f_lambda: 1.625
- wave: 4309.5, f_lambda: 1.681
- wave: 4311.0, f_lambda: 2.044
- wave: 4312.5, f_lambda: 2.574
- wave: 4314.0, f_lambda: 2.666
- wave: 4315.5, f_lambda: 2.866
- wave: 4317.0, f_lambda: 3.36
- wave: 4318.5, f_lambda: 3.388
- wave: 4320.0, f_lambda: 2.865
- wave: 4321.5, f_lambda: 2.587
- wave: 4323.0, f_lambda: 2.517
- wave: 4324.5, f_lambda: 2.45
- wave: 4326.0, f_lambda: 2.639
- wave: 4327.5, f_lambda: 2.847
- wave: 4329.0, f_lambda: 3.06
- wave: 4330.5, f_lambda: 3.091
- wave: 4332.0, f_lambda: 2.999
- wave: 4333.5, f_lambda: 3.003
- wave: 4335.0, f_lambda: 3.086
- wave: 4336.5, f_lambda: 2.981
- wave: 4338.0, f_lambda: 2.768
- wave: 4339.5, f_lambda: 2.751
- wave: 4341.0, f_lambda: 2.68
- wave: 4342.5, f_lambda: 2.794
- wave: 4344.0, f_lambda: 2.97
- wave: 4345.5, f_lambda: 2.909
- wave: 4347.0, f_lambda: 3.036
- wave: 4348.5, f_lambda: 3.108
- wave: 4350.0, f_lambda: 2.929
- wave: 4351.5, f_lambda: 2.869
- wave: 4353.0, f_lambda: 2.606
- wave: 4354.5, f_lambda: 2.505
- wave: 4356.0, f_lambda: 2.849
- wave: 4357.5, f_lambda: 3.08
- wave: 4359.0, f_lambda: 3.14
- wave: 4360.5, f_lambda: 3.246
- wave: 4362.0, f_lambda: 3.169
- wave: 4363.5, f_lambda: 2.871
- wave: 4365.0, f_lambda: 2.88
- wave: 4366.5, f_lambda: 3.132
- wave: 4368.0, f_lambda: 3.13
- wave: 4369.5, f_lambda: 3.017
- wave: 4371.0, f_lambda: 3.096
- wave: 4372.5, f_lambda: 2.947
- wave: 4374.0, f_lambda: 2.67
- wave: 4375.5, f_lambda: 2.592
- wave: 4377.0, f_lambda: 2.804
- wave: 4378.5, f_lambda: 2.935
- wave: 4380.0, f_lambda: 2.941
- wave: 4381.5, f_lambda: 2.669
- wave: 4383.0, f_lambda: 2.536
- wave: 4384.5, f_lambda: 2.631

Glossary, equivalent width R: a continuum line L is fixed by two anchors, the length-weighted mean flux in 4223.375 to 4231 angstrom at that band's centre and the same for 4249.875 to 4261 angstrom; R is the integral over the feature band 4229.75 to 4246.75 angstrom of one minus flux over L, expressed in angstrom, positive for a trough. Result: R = -2.1 angstrom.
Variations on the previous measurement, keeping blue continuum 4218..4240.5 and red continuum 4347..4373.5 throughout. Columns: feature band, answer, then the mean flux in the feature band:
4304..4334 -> 2.6 angstrom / 2.57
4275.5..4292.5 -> 0.2 angstrom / 2.63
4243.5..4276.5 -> 0.9 angstrom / 2.49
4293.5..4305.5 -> 2.9 angstrom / 2.06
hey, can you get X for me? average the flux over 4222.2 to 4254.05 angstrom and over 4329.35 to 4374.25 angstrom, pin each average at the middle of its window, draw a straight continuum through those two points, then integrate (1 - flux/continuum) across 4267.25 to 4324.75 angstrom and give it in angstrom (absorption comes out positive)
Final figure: 6.8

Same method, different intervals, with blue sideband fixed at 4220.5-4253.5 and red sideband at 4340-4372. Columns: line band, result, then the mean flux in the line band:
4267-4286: 0.59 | 2.56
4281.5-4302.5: 2.53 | 2.38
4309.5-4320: 0.21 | 2.74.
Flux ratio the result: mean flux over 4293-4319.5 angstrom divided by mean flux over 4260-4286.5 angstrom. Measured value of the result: 0.9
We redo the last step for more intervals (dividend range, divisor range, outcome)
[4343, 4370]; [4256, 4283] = 1.14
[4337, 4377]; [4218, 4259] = 1.17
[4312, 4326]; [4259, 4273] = 1.12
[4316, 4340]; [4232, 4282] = 1.13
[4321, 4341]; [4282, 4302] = 1.19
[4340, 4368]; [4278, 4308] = 1.27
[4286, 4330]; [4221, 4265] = 0.95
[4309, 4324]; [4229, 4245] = 1.03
